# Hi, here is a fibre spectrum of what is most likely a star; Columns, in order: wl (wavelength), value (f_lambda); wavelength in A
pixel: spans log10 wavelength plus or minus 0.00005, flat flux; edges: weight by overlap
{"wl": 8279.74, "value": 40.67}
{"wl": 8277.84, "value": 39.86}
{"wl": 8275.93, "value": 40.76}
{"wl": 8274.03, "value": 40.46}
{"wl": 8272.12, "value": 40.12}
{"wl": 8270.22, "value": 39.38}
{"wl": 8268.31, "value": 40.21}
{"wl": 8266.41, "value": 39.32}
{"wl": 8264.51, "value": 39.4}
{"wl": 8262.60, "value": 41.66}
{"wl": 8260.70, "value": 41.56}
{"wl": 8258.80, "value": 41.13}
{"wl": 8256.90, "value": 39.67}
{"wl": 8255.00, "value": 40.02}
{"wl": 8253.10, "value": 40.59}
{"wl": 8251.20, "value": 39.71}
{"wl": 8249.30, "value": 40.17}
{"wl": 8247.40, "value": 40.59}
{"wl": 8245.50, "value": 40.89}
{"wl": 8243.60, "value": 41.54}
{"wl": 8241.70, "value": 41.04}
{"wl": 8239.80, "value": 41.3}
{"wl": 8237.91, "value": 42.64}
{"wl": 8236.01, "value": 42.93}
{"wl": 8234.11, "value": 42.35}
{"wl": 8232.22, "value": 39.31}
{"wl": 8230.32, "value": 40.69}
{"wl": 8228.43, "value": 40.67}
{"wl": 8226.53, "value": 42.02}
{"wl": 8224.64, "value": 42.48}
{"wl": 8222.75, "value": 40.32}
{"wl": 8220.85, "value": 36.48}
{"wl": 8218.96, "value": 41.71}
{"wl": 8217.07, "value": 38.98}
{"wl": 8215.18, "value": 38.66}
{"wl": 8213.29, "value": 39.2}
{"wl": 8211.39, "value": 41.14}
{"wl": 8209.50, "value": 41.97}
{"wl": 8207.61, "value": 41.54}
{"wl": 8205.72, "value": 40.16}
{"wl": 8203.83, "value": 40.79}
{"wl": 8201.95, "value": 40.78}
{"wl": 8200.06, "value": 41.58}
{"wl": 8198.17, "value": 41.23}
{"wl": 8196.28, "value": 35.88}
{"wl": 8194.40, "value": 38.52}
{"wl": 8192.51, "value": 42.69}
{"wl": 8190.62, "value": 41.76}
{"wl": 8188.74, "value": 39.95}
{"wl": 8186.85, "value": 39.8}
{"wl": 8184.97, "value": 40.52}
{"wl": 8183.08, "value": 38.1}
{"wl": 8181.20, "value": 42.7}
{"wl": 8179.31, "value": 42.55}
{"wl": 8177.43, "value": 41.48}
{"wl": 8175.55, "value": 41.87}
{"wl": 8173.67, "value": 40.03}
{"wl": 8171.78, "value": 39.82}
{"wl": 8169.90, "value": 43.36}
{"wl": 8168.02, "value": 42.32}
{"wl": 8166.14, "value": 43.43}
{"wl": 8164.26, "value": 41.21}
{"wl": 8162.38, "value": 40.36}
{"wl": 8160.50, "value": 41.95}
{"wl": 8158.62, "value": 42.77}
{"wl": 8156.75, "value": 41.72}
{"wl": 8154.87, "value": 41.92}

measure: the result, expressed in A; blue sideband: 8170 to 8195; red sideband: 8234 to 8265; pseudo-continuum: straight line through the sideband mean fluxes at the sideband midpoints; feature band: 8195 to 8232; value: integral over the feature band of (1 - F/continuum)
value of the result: 0.6 A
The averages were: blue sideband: 40.9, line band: 40.3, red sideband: 41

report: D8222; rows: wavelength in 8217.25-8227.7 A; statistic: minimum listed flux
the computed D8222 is 36.48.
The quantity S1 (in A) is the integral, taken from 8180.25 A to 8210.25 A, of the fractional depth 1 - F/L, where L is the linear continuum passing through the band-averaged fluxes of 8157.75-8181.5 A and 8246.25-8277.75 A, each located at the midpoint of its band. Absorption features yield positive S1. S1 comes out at 0.6 A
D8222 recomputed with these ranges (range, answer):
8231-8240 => 39.31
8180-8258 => 35.88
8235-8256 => 39.71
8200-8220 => 38.66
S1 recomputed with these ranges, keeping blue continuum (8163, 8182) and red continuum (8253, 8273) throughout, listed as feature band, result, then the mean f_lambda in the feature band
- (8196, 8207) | 0.3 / 40.4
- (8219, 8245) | -0.2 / 41.1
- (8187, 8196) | 0.3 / 40.3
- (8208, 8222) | 0.4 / 39.8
